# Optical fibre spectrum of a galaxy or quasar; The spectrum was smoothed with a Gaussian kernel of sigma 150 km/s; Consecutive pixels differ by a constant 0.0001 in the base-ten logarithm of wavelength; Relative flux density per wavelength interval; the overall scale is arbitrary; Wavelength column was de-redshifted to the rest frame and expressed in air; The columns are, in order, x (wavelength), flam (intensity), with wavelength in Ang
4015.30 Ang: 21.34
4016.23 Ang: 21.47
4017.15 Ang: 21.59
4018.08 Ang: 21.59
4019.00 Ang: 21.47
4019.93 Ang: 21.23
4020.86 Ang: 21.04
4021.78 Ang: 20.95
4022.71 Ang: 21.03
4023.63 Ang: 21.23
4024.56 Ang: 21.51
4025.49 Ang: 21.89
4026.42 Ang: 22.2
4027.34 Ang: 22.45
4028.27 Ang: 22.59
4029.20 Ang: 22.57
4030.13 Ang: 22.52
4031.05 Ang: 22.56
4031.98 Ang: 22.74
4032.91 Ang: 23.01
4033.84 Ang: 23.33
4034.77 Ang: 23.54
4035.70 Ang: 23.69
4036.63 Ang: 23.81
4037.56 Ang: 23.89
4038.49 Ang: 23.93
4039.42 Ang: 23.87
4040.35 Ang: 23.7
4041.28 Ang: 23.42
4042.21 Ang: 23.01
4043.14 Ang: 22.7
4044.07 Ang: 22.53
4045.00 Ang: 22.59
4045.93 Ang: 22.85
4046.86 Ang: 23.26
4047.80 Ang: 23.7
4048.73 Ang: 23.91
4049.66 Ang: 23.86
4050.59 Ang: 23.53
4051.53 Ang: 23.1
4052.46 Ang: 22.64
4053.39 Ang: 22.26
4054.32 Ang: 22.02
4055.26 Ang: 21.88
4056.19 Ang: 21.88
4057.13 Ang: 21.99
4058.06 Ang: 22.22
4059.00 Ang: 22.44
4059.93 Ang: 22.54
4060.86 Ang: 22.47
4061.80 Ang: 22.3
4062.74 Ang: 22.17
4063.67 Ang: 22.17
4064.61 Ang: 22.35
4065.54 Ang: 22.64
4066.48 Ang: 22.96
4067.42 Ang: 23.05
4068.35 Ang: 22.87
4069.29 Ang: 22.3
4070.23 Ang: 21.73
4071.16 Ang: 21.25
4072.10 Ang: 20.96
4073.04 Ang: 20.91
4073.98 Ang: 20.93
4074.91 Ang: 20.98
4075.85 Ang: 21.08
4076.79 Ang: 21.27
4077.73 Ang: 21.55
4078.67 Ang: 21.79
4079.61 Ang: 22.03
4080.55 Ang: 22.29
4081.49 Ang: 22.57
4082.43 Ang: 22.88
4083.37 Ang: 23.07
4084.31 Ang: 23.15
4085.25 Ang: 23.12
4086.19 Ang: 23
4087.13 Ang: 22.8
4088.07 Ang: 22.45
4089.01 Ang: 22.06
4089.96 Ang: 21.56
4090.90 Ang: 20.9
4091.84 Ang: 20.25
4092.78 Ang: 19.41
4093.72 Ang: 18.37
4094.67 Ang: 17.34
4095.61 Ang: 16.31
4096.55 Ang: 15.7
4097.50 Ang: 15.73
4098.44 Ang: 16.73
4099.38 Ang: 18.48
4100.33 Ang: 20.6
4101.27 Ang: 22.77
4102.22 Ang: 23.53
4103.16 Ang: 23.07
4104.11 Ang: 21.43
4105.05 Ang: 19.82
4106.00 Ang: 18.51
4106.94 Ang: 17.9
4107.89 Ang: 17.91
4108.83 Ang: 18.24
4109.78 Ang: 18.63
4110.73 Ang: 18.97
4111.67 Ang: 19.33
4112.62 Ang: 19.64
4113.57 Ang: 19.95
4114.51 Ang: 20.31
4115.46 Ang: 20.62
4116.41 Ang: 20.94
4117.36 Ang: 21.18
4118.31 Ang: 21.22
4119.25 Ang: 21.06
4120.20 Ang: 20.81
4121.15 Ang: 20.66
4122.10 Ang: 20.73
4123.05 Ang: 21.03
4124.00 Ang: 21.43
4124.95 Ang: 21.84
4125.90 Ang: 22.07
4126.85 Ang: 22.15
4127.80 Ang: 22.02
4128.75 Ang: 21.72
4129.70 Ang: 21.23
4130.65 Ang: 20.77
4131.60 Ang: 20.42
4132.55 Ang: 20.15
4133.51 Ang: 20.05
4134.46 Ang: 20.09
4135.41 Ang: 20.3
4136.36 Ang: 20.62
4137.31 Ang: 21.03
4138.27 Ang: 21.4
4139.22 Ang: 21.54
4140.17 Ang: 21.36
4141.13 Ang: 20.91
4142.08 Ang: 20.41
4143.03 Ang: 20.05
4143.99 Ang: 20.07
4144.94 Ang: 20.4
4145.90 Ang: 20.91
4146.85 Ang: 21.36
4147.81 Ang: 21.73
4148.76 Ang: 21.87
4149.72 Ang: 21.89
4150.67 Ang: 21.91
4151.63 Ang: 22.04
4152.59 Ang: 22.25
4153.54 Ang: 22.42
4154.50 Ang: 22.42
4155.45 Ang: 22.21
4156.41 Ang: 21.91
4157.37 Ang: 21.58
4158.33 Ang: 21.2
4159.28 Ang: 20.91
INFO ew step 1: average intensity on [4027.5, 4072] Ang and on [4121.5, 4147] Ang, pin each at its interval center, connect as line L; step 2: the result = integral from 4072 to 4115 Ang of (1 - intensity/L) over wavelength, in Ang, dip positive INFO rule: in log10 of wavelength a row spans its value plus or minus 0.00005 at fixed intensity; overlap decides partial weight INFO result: 2.80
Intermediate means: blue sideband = 22.8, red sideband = 21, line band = 20.4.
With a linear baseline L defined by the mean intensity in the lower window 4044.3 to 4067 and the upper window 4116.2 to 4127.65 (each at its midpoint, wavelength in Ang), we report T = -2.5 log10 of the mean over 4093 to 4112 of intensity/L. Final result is 0.14 mag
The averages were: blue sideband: 22.7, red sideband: 21.3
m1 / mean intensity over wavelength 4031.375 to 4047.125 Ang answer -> 23.3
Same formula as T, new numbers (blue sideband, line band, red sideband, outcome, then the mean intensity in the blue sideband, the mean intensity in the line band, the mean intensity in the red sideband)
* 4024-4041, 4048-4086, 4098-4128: -0.02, 23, 22.3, 20.4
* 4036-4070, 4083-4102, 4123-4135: 0.09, 22.9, 20.2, 21.2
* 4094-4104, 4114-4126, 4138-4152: -0.05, 19.1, 21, 21.2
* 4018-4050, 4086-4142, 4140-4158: 0.08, 22.7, 20.3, 21.4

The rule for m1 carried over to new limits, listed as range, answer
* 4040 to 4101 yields 21.7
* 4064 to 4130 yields 20.9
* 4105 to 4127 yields 20.2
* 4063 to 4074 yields 22.1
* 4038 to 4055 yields 23.1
